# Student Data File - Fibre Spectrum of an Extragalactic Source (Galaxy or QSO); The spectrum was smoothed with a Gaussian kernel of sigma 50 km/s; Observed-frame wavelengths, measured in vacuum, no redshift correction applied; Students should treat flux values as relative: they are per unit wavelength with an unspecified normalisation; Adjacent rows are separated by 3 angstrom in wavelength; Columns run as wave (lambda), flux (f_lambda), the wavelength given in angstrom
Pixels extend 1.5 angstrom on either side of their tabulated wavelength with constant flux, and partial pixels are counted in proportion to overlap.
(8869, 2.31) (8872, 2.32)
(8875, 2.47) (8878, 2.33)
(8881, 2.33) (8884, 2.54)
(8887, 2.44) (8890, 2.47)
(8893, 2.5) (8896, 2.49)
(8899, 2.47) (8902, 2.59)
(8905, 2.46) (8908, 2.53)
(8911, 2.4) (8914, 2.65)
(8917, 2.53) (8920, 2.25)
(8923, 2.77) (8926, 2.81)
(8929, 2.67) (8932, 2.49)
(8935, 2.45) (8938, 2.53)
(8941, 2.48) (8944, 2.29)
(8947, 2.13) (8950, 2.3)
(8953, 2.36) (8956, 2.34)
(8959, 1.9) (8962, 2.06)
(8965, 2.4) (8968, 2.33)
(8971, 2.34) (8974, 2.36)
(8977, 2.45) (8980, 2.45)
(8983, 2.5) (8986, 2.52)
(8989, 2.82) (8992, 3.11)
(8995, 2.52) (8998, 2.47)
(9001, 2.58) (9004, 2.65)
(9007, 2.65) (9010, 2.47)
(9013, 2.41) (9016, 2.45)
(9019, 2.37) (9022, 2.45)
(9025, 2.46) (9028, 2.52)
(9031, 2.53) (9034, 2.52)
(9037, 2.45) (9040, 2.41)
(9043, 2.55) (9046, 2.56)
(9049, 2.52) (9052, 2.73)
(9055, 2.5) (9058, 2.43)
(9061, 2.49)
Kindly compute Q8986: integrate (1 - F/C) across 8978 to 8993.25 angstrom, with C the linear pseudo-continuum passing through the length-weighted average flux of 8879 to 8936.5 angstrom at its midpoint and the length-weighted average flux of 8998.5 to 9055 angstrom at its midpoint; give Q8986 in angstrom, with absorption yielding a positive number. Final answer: -0.91 angstrom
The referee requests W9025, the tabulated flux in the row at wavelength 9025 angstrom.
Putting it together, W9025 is 2.46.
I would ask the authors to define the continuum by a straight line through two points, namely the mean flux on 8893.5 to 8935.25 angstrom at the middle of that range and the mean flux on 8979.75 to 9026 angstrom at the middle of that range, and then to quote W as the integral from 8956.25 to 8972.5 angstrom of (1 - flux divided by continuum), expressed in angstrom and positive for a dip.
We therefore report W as 2.1 angstrom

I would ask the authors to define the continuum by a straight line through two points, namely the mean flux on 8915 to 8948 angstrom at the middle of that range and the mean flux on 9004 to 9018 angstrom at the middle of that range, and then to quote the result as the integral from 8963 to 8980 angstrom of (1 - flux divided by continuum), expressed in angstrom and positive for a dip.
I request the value 0.9 angstrom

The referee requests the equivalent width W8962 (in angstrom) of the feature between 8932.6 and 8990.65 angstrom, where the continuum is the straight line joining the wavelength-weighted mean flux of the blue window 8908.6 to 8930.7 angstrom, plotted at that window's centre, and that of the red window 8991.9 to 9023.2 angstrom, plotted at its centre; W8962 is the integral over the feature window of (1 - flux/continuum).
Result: 4.19 angstrom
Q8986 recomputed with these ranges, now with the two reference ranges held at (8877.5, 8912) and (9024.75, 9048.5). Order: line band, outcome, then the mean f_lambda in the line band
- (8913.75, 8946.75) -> -0.56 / 2.52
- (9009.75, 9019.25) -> 0.27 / 2.43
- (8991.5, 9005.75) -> -0.81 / 2.63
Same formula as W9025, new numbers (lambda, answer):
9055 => 2.5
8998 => 2.47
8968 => 2.33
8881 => 2.33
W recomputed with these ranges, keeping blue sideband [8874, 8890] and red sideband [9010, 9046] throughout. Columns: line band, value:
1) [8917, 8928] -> -0.7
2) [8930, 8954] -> 0.6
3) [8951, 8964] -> 1.4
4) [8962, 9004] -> -1.0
